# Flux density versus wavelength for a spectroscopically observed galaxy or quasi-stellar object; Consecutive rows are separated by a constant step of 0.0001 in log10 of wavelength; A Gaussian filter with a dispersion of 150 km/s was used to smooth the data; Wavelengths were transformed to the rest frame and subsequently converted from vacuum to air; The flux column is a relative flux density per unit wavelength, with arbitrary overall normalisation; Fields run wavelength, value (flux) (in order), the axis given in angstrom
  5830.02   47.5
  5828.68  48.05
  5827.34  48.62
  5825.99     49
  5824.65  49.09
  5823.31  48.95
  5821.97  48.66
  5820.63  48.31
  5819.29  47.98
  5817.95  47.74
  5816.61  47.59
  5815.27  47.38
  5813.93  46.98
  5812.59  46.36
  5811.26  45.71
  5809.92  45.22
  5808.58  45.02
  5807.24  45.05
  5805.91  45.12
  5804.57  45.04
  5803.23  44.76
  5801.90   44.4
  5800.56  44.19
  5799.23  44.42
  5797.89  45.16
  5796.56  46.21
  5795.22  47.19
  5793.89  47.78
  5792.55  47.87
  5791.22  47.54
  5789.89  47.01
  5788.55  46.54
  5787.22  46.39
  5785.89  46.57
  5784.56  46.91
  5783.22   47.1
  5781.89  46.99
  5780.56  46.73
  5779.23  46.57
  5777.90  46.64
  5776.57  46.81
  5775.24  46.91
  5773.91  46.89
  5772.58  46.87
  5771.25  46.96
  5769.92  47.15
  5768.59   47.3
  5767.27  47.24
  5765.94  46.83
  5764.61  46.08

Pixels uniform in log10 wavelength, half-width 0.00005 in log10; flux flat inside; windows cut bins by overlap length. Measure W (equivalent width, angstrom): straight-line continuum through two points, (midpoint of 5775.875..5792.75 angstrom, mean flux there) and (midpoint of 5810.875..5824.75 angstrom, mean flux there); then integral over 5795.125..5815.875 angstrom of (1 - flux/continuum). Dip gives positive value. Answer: 0.9 angstrom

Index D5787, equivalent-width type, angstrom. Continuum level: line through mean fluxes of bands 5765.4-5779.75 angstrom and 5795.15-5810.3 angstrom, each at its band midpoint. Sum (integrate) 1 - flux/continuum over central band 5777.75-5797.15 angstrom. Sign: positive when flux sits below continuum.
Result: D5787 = -0.40 angstrom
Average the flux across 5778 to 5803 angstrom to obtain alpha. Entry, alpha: 46.4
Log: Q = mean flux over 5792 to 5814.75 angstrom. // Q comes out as 45.7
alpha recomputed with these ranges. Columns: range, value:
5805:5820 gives 46.4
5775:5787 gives 46.8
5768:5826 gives 46.7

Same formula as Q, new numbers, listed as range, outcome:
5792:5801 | 46.1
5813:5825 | 48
